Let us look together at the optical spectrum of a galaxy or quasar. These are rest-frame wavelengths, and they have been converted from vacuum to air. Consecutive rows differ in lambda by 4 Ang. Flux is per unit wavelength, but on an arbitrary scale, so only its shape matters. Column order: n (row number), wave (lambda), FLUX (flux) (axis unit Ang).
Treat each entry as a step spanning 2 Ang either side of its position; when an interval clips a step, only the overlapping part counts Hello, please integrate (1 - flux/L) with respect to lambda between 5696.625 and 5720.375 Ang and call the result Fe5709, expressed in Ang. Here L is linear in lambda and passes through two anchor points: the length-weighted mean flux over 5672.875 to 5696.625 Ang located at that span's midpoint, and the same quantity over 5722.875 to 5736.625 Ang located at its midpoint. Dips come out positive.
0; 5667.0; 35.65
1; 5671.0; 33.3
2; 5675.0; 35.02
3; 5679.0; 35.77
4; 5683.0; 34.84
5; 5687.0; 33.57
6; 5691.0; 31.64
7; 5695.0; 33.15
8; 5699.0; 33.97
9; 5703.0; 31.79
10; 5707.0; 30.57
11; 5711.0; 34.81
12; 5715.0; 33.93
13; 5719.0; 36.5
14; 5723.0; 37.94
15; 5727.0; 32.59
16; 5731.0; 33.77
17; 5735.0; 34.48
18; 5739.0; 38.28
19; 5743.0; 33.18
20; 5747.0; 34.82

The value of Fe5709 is 0.44 Ang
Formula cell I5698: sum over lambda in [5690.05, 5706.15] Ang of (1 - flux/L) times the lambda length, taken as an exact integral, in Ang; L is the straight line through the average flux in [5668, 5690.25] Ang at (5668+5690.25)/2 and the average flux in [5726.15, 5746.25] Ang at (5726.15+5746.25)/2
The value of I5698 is 0.9 Ang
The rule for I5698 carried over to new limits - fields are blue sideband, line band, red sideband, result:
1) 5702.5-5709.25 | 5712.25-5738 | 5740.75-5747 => -1.9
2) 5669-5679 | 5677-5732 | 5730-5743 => 1.5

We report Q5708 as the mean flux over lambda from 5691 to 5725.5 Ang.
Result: 33.9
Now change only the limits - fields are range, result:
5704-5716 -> 32.9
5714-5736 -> 34.9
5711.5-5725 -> 36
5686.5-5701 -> 33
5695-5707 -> 32.5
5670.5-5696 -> 34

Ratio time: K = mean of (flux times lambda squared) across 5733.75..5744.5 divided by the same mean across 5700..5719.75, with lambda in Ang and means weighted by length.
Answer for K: 1.1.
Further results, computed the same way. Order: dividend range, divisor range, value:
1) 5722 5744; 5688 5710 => 1.09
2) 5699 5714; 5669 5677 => 0.97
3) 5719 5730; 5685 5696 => 1.09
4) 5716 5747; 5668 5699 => 1.05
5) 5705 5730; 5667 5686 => 1.00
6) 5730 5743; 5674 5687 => 1.03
